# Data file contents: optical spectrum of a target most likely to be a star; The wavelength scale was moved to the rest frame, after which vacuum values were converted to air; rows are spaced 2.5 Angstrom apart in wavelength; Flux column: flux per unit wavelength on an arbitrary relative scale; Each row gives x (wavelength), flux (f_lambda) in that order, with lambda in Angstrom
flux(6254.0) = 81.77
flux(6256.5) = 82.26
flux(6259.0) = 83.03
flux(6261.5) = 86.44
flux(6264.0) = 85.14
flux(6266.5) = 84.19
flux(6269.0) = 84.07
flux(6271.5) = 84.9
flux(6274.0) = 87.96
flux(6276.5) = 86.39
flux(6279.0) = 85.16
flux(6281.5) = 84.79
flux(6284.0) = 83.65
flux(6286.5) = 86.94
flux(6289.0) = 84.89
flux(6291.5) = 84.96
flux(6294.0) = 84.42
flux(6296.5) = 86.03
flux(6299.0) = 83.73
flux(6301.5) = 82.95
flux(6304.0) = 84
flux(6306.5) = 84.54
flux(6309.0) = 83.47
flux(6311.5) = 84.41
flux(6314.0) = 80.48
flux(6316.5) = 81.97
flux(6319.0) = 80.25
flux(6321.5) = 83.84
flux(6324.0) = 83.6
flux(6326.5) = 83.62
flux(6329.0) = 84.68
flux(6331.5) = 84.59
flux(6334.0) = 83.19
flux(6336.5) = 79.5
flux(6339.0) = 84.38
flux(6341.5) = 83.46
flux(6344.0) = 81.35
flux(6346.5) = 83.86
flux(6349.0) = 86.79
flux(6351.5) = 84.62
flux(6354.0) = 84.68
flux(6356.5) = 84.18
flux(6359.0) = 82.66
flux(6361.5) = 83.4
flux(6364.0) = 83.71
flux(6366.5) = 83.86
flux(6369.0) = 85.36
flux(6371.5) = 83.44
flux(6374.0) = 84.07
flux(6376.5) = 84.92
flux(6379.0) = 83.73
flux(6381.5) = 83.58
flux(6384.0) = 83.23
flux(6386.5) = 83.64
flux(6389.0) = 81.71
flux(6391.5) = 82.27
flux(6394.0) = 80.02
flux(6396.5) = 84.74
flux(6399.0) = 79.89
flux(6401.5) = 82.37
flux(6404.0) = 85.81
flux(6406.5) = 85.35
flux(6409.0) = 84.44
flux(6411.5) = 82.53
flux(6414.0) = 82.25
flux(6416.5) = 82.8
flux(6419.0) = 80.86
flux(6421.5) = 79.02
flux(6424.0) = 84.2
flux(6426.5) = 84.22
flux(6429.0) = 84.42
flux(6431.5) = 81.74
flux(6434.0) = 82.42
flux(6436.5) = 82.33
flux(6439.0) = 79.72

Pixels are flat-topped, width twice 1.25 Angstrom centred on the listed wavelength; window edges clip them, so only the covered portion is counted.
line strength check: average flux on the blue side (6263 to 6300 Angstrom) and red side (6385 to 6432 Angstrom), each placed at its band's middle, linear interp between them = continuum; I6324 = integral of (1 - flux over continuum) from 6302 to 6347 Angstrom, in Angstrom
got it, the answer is 0.7 Angstrom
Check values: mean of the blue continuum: 85.2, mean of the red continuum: 82.8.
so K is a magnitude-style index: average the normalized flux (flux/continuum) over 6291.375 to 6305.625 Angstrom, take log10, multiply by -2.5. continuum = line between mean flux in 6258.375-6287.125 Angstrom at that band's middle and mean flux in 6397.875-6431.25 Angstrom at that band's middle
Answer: 0.01 mag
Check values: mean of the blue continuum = 85.2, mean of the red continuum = 82.9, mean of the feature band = 84.3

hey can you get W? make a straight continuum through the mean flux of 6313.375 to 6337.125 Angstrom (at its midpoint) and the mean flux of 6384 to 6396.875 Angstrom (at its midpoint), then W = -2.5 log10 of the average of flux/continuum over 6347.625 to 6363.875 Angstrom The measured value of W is -0.02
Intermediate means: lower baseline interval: 82.7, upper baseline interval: 82.4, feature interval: 84.3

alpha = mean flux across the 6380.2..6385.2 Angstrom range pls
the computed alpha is 83.4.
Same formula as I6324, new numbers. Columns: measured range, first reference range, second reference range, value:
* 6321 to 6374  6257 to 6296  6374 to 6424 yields 0.0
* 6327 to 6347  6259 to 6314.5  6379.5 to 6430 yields 0.2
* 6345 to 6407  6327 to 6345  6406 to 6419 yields -0.4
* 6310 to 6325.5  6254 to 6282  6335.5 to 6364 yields 0.3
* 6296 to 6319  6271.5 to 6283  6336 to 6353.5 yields 0.4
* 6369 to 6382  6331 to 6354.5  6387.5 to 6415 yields -0.1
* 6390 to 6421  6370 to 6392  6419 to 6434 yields 0.1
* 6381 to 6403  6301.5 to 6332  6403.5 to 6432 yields 0.2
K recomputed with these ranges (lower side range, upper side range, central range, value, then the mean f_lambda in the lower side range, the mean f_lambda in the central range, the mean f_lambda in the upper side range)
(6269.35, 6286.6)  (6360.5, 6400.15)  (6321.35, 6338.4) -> 0.01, 85.5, 83.3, 83.2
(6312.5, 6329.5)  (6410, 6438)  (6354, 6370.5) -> -0.02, 82.6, 83.9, 82.4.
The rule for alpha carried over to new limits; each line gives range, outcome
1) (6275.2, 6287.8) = 85.4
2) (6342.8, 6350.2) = 84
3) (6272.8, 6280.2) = 86.5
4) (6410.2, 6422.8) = 81.5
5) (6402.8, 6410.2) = 85.2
